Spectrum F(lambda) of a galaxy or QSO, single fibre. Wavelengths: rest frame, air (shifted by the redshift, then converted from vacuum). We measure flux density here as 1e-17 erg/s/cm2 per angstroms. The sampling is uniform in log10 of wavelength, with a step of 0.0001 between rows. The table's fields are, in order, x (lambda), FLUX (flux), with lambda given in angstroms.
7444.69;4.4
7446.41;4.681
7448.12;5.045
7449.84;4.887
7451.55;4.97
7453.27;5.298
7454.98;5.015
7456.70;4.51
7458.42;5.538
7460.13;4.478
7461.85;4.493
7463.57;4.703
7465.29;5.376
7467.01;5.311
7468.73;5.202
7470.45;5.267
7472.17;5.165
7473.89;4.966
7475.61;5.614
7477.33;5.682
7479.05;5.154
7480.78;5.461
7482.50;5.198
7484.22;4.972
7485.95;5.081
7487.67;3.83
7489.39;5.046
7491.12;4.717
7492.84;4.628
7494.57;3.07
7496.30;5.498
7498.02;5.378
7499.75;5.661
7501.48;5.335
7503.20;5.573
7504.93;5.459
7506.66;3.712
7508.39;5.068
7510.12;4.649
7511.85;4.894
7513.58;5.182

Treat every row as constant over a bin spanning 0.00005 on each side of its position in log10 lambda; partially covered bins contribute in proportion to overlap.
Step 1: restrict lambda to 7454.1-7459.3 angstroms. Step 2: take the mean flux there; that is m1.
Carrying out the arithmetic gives 5.03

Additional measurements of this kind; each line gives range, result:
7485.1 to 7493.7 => 4.66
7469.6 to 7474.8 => 5.14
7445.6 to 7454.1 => 4.98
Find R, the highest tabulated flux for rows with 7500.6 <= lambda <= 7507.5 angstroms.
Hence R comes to 5.573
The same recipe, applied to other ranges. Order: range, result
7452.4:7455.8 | 5.298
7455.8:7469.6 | 5.538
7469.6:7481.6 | 5.682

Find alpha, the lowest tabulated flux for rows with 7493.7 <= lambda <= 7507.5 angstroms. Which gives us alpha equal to 3.07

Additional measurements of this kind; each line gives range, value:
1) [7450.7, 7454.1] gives 4.97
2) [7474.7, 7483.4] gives 5.154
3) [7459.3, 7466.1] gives 4.478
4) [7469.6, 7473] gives 5.165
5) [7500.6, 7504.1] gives 5.335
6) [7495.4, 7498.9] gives 5.378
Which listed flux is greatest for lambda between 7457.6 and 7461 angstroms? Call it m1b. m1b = 5.538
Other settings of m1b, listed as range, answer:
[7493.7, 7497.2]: 5.498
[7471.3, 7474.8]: 5.165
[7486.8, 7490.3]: 5.046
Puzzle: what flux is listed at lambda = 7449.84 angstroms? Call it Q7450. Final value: 4.887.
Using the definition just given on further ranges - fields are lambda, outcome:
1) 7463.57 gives 4.703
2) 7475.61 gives 5.614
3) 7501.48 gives 5.335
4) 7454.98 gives 5.015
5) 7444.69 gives 4.4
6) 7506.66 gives 3.712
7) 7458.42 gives 5.538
